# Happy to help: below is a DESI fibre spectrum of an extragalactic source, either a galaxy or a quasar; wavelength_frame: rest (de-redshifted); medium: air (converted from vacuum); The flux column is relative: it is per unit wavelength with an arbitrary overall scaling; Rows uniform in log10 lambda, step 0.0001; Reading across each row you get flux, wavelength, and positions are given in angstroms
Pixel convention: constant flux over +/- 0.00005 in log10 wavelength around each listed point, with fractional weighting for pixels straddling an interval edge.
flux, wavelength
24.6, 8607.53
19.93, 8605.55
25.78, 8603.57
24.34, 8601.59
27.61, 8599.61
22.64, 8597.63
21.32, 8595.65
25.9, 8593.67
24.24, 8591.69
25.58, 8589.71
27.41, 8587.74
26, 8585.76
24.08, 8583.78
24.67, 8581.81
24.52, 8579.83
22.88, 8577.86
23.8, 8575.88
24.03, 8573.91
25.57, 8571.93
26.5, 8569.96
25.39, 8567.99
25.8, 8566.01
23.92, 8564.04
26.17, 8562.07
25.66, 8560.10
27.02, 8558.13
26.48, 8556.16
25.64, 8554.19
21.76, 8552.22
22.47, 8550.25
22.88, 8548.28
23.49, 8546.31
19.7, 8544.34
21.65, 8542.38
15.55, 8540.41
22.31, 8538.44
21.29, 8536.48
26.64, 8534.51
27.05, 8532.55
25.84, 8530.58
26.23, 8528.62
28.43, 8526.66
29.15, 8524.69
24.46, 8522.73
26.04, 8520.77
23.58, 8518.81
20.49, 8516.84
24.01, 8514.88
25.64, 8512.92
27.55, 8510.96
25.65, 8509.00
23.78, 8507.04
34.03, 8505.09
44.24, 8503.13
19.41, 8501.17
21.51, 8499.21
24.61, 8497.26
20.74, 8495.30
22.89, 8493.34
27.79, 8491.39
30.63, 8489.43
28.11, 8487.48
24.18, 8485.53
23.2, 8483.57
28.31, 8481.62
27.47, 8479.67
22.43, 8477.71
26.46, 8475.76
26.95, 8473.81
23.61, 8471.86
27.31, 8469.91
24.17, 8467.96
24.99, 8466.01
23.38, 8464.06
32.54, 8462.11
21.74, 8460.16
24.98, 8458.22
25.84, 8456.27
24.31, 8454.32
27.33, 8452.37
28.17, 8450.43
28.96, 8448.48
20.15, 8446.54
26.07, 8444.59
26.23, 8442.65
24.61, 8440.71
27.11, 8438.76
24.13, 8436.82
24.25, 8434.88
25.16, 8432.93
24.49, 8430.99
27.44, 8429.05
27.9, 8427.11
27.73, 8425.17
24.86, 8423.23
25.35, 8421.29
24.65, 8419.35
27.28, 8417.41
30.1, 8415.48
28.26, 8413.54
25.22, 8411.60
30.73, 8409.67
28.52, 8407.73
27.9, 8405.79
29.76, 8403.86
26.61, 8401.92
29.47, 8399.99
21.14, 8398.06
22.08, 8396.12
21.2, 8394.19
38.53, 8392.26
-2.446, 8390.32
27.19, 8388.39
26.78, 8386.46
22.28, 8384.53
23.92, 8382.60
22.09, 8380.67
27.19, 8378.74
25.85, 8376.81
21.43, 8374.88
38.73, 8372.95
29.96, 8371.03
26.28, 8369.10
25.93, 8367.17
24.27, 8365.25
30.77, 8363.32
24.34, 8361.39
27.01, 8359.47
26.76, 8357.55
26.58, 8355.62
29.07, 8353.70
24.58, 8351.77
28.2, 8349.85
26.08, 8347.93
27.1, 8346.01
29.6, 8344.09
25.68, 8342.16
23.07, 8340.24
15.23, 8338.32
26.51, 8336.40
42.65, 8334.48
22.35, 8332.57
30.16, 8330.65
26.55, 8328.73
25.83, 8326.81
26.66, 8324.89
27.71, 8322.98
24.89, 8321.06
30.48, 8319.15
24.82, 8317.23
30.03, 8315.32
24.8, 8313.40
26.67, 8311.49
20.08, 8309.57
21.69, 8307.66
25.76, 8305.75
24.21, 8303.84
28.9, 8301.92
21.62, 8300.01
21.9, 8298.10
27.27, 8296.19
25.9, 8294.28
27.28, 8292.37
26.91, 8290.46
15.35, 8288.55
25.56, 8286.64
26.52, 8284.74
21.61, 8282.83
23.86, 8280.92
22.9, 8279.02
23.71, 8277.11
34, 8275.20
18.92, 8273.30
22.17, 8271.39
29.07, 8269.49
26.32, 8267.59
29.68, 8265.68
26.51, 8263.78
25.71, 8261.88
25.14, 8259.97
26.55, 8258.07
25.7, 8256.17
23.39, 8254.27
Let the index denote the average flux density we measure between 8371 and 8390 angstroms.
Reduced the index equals 25.4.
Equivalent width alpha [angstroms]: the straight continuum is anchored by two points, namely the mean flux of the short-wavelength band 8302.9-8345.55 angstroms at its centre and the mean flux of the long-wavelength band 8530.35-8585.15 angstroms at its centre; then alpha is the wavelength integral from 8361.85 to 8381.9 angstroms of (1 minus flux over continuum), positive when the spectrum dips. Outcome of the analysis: -1.1 angstroms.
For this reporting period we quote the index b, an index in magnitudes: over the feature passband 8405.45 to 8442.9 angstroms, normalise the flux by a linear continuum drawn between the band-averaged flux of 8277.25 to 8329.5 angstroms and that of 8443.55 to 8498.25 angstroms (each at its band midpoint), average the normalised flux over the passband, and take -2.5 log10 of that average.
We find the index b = -0.05 mag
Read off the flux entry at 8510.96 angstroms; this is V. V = 27.55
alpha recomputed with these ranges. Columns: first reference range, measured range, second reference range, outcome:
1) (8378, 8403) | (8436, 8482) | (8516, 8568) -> -3.5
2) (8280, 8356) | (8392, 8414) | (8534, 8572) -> -1.8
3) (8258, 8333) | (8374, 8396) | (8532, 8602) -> 1.7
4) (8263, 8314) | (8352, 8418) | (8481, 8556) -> -3.4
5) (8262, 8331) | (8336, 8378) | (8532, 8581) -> -2.4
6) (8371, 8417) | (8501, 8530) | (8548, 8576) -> -2.1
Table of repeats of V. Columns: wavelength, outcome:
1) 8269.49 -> 29.07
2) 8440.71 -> 24.61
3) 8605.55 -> 19.93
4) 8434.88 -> 24.25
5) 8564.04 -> 23.92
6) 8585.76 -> 26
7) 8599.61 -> 27.61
